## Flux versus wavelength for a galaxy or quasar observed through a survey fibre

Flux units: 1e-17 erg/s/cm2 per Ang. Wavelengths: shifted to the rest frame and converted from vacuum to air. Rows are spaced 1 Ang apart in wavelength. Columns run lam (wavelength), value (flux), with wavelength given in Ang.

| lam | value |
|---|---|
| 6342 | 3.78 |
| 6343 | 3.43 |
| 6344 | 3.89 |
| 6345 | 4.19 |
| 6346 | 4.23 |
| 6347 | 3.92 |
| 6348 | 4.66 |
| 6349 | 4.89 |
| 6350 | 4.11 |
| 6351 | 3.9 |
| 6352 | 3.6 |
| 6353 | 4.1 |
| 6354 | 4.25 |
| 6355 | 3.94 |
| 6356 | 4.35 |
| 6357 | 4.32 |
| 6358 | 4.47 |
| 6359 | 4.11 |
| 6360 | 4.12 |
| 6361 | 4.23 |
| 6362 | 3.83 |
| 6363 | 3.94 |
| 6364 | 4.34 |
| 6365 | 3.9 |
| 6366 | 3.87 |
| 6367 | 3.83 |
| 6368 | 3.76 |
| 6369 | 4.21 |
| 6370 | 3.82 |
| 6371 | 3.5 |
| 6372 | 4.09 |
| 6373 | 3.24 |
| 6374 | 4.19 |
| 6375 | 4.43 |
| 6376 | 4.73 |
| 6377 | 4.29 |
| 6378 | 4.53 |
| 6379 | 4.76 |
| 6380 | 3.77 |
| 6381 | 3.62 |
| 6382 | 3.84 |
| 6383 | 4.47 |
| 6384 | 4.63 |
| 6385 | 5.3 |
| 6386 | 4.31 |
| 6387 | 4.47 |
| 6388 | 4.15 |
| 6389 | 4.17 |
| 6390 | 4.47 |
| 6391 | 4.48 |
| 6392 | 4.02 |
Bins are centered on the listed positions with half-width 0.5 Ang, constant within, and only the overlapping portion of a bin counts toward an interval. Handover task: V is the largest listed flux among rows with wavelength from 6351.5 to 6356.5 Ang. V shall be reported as 4.35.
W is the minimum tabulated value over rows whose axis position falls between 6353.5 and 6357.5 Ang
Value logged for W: 3.94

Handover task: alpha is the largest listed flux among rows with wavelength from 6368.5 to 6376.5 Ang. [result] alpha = 4.73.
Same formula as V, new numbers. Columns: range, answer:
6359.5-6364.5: 4.34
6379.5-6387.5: 5.3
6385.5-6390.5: 4.47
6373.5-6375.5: 4.43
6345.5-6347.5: 4.23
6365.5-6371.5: 4.21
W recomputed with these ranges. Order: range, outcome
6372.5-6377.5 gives 3.24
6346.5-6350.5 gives 3.92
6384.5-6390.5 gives 4.15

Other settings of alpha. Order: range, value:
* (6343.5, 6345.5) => 4.19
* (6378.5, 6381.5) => 4.76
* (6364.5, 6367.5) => 3.9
